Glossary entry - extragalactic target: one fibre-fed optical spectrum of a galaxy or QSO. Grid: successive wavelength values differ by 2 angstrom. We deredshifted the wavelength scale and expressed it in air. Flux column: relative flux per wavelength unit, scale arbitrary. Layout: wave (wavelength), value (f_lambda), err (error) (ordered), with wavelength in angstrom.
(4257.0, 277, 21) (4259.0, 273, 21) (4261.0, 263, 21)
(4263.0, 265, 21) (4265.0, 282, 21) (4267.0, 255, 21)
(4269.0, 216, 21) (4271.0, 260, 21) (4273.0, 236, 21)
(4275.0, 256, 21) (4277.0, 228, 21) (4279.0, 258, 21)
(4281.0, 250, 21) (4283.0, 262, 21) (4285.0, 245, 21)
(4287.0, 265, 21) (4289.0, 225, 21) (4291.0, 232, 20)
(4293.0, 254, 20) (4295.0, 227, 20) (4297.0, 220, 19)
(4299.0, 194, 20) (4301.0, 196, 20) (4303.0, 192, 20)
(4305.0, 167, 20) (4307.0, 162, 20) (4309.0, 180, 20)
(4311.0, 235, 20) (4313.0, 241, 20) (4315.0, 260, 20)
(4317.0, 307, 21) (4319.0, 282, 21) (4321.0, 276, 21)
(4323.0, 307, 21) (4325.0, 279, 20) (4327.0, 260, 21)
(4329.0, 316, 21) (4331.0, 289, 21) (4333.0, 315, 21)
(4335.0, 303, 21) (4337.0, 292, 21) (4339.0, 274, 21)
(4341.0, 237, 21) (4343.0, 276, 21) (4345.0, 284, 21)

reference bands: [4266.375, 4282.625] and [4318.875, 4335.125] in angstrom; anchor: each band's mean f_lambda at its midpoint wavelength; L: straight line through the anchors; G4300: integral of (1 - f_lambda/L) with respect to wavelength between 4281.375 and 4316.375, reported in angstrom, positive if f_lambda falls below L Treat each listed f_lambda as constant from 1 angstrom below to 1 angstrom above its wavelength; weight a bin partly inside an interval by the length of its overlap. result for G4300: 5.7 angstrom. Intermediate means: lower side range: 245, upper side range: 292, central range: 222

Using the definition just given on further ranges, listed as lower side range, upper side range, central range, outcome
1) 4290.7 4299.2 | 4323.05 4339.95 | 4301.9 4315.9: 2.7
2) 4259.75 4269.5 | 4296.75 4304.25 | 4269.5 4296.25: -2.1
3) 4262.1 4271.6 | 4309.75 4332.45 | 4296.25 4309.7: 4.1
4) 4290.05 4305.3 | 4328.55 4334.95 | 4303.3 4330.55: 1.6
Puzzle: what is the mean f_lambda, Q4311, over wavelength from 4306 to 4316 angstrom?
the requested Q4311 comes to 216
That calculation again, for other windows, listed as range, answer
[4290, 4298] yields 233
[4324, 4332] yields 286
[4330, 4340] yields 295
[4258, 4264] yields 267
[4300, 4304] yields 194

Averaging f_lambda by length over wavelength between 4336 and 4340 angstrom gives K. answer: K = 283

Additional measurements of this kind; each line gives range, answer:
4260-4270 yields 256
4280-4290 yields 249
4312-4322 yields 273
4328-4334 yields 307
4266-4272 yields 244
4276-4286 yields 249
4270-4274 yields 248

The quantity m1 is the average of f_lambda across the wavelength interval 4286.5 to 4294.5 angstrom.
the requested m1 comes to 242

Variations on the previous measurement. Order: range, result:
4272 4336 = 247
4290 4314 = 208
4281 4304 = 229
